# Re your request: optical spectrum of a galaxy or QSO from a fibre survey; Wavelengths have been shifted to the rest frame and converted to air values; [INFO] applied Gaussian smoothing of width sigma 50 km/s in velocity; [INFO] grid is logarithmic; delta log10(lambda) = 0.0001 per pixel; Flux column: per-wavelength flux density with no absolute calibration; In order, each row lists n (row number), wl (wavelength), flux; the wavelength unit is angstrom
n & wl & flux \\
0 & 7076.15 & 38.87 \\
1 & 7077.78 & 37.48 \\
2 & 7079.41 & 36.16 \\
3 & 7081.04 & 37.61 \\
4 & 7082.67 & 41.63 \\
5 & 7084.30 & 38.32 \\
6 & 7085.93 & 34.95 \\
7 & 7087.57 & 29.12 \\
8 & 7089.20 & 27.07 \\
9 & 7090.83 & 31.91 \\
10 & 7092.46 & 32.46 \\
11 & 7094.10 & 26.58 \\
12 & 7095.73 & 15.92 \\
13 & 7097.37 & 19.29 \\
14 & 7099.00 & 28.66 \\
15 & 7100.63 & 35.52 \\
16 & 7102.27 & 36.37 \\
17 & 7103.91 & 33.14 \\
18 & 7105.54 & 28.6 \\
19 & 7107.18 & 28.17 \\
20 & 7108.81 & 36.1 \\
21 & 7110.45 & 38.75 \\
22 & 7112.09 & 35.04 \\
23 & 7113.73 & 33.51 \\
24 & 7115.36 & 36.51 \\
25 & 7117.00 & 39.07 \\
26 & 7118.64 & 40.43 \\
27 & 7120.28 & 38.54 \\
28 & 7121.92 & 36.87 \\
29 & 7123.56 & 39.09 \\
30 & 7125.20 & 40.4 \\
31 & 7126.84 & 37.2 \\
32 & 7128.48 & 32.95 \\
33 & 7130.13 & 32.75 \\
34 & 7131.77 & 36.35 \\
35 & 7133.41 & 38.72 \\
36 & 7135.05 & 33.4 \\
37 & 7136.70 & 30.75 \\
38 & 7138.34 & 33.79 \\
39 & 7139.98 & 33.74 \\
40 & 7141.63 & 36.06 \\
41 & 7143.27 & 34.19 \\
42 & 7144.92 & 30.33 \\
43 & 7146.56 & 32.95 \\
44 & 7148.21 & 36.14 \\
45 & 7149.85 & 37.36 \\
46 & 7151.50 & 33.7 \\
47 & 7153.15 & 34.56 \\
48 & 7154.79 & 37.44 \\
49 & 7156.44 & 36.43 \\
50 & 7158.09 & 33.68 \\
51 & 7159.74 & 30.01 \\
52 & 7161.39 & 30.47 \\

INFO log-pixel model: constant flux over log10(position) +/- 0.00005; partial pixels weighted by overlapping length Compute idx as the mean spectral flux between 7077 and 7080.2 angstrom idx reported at 36.8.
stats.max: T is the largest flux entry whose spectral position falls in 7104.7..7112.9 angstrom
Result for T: 38.75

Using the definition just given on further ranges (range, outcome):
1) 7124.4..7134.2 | 40.4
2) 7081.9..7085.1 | 41.63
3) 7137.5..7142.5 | 36.06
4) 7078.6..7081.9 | 37.61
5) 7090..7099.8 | 32.46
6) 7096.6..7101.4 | 35.52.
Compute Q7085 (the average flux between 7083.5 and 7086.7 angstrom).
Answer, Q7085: 36.7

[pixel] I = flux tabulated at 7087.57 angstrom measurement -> 29.12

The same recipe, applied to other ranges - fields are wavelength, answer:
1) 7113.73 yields 33.51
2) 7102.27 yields 36.37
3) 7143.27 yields 34.19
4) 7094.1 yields 26.58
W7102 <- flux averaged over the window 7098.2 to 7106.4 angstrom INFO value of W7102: 32.4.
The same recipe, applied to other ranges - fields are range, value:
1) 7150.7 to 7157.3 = 35.5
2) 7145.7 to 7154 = 35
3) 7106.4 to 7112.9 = 34.6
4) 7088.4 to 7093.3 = 30.5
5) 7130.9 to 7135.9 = 36.1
